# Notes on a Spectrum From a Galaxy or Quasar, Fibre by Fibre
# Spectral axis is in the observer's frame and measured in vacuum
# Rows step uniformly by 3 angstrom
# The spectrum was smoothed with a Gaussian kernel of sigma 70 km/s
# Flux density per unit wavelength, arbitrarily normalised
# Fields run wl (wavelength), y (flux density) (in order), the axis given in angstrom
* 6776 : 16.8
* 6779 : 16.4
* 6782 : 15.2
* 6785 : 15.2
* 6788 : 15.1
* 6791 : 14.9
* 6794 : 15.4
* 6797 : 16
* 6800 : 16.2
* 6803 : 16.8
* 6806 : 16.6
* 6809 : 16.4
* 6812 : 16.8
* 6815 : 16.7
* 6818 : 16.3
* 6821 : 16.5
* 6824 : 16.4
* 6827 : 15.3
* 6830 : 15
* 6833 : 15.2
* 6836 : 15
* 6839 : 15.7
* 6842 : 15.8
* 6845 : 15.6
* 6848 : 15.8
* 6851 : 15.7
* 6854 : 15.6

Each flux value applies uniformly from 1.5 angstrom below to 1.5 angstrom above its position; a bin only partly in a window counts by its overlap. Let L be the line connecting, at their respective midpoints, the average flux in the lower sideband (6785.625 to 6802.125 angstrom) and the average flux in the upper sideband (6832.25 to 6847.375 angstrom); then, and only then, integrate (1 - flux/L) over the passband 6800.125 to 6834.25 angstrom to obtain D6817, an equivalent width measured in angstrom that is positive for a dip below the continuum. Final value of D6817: -1.5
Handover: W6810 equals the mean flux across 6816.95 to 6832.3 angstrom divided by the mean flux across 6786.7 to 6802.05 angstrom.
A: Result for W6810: 1.02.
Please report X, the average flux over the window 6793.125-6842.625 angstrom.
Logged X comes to 16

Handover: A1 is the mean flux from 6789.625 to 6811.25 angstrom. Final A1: 16.1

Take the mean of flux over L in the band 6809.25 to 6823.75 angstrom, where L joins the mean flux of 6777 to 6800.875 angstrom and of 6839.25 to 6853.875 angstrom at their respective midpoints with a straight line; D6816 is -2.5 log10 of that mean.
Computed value -0.06 mag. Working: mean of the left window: 15.6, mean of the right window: 15.7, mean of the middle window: 16.5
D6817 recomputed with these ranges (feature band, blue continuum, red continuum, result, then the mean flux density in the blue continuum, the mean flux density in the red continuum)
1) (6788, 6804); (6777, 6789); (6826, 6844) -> -0.27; 15.5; 15.3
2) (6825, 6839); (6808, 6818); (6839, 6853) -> 0.75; 16.6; 15.7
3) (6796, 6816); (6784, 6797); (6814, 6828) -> -0.95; 15.2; 16.3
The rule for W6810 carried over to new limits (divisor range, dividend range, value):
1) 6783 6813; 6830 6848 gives 0.97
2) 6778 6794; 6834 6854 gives 1.02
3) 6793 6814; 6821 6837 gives 0.95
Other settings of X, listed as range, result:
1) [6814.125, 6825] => 16.5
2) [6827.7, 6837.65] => 15.1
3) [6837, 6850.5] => 15.7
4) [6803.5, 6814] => 16.6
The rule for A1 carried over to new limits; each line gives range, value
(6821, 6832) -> 15.7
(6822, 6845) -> 15.5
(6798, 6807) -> 16.5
